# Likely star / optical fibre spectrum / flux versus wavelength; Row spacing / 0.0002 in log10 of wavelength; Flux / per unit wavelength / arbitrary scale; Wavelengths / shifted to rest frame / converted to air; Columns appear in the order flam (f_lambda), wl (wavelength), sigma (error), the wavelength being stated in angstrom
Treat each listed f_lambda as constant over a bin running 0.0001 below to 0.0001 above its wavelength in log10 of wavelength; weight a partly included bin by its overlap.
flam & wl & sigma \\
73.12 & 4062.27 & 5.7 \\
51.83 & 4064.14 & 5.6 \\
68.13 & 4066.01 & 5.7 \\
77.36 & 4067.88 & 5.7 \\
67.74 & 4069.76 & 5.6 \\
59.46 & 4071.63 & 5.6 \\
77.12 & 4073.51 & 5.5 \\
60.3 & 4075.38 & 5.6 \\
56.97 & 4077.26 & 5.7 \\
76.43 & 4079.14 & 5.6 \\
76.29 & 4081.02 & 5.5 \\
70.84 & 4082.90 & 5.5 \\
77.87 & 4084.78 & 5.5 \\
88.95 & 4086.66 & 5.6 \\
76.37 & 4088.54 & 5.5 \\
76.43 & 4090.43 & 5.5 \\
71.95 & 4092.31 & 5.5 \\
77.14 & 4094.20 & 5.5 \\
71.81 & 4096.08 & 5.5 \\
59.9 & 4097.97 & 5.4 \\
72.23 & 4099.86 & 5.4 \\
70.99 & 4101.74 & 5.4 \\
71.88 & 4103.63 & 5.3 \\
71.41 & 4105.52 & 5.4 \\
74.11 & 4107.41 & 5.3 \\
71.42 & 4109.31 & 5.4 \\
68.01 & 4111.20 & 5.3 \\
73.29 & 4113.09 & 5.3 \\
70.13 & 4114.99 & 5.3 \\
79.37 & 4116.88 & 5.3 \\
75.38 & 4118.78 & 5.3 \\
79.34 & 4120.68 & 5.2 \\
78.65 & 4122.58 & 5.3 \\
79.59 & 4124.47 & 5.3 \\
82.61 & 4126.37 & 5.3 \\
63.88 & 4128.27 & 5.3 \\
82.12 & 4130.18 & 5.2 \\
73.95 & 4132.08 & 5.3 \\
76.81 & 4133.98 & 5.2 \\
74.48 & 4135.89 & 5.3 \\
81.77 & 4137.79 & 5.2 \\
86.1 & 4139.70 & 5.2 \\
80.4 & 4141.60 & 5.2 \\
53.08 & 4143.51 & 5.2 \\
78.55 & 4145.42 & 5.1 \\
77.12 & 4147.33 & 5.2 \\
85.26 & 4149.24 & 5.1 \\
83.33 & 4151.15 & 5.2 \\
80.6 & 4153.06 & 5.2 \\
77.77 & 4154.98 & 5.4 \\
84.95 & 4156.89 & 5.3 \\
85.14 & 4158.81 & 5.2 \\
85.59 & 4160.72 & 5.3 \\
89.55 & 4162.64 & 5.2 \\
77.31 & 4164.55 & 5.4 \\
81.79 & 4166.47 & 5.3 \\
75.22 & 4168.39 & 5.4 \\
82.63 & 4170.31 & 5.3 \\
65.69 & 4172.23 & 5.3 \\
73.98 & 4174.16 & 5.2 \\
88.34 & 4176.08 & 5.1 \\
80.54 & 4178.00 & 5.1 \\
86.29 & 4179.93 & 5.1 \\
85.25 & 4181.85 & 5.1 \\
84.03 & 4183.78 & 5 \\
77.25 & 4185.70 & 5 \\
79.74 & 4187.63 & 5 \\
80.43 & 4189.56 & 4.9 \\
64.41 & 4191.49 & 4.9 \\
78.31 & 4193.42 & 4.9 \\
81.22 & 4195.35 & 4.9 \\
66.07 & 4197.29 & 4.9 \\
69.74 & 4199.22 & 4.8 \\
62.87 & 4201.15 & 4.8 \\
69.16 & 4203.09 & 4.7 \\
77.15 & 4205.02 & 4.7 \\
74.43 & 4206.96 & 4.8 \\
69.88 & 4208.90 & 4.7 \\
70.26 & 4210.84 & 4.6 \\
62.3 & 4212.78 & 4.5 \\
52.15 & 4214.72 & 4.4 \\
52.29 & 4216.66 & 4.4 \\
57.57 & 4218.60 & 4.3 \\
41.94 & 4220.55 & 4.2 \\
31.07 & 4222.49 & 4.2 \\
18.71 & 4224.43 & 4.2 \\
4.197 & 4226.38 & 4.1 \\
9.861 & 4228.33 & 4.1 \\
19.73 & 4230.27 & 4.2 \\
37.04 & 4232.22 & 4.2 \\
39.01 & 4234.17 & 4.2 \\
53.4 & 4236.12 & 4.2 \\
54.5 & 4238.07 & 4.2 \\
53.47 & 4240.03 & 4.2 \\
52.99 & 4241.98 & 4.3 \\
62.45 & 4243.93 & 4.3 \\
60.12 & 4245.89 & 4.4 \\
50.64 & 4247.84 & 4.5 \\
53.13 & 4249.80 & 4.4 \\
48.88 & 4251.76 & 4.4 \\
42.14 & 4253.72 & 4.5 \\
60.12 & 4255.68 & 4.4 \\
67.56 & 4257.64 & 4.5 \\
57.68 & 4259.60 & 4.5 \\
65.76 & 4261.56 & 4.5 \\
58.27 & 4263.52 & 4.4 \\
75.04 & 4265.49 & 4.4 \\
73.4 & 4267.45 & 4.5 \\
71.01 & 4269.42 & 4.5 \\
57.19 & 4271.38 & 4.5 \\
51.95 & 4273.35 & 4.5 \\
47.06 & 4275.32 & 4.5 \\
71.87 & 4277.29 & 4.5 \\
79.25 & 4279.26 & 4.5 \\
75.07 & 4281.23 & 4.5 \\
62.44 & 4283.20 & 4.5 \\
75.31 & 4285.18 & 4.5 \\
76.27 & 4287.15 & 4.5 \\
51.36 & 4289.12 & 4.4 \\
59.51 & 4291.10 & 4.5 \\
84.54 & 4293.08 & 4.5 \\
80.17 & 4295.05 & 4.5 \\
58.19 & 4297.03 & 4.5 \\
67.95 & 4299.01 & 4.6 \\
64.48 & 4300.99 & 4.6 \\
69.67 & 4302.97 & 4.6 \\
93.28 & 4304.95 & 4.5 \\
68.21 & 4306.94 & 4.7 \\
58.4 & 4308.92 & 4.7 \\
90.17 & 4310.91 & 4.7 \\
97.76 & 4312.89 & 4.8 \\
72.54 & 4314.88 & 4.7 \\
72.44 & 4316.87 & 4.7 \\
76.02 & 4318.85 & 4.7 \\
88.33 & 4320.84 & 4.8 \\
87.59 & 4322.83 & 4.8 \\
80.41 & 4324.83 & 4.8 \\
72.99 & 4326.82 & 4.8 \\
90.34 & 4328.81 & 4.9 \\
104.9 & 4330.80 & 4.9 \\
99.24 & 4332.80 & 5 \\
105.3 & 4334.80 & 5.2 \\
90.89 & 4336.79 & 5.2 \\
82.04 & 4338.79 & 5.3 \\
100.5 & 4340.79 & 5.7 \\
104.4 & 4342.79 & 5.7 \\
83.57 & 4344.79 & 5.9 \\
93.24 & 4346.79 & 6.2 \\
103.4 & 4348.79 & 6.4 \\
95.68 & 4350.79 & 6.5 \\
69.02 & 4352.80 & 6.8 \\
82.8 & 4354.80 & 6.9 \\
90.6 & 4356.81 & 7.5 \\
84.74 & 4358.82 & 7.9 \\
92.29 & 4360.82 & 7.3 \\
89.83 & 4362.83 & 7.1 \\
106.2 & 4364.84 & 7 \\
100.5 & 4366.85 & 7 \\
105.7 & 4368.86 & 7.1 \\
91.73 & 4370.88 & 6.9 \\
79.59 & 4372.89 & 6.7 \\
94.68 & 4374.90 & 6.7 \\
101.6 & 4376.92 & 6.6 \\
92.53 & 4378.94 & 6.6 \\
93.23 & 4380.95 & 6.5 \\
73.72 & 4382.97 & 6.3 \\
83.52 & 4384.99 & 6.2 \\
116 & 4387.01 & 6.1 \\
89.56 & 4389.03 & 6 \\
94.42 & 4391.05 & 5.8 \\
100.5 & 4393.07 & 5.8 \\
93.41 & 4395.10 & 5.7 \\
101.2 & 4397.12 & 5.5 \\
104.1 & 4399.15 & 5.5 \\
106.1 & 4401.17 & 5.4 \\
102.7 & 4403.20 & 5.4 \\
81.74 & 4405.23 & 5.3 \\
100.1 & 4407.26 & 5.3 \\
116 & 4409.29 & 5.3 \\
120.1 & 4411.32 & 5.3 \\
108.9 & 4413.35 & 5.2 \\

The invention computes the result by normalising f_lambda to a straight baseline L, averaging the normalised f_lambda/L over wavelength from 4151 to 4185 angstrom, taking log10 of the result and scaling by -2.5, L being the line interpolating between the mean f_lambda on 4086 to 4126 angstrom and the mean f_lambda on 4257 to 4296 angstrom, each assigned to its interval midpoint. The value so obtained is -0.140 mag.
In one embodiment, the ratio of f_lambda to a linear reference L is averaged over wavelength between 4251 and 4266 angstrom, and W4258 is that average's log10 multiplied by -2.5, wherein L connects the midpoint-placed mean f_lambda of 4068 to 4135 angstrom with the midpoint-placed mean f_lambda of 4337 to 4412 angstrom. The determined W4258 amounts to 0.405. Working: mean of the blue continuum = 73.2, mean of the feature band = 59.1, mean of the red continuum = 95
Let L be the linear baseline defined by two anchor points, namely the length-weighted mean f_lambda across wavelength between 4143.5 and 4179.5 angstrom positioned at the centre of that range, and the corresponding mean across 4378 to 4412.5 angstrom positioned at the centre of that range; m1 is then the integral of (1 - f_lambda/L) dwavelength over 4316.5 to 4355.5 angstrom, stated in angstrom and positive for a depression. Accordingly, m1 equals 1.75 angstrom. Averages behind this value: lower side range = 80.1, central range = 89.5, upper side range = 98.3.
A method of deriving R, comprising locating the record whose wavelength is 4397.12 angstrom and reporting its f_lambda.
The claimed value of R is 101.2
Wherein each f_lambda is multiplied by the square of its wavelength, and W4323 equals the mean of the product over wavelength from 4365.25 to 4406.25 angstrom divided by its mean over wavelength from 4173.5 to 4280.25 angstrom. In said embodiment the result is 1.71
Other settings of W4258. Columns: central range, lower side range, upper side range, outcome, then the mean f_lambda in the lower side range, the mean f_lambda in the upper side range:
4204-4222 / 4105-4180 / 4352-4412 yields 0.33 mag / 77.8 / 95.2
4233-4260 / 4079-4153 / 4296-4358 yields 0.44 mag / 75.4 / 84.4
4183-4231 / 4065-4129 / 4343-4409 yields 0.36 mag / 72.8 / 94.1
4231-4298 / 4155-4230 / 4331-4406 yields 0.28 mag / 67.4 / 94.2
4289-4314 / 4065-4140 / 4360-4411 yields 0.22 mag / 73.6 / 96.8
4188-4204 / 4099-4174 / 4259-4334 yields 0.06 mag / 76.9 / 73.5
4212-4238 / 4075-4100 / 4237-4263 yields 0.49 mag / 72.6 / 56.1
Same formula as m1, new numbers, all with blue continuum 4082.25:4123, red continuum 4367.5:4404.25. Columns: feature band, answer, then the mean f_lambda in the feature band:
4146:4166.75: -1.2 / 82.5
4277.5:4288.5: 1.9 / 72.8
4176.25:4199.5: 0.6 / 78.4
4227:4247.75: 10.0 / 43.9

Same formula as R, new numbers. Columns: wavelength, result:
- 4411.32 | 120.1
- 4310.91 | 90.17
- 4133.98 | 76.81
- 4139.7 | 86.1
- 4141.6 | 80.4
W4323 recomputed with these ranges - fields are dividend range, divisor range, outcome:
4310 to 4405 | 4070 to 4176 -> 1.36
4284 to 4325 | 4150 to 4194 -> 0.99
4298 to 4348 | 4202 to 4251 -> 1.81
